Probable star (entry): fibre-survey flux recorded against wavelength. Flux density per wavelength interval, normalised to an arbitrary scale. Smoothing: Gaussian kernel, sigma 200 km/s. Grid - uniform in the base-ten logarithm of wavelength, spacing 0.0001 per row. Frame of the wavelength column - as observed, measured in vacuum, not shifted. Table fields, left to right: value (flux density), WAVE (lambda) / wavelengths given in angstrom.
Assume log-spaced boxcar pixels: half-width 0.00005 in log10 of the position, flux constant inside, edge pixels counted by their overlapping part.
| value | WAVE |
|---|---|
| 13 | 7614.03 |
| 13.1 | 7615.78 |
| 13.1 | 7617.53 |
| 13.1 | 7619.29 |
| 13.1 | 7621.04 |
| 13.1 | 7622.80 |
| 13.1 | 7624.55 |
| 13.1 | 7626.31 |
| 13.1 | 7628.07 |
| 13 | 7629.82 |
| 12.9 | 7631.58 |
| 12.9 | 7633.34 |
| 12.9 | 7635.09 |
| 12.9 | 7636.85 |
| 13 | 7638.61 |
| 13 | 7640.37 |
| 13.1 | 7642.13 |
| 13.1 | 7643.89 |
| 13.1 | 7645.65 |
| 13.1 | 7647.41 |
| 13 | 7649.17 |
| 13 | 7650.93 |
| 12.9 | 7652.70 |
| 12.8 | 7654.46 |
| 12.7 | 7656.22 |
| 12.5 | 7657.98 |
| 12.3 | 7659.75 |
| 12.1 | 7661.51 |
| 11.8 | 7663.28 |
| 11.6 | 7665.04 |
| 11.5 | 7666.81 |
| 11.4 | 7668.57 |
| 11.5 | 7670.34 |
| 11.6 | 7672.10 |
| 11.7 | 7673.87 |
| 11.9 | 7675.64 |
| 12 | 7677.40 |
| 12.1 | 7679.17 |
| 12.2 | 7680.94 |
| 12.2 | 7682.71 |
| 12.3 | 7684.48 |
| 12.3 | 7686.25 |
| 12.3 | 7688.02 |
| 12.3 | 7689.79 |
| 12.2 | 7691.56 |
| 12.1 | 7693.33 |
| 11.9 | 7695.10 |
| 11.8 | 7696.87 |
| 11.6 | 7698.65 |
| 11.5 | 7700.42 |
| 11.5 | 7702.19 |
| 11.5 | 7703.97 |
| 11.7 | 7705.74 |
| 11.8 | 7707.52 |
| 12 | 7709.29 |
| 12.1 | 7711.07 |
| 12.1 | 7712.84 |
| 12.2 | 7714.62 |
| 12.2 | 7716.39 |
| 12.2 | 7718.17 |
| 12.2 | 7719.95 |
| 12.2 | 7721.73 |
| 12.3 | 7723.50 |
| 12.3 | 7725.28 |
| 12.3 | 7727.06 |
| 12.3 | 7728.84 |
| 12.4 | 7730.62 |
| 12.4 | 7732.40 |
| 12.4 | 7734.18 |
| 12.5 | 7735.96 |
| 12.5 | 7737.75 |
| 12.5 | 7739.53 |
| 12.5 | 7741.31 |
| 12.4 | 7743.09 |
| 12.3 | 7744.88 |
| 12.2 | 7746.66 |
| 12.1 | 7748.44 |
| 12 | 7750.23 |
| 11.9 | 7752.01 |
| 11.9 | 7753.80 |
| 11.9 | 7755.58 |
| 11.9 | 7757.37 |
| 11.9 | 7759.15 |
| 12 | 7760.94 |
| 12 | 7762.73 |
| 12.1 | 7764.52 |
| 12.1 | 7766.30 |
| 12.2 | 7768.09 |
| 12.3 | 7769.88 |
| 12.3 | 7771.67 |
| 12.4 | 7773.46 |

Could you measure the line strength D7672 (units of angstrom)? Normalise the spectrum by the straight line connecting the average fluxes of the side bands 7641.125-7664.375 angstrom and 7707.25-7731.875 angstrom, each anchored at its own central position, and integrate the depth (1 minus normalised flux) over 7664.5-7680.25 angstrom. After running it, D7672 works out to 1.1 angstrom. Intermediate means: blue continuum 12.7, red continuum 12.2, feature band 11.7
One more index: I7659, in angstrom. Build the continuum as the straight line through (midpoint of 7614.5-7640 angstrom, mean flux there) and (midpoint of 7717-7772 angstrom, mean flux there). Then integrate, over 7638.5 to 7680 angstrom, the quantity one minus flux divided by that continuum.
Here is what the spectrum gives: 1.47 angstrom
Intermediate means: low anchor 13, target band 12.4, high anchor 12.2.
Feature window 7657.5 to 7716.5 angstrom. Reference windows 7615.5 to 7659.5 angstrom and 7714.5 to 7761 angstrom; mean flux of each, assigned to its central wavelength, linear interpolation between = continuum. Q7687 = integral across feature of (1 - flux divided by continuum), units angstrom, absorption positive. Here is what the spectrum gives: 3.16 angstrom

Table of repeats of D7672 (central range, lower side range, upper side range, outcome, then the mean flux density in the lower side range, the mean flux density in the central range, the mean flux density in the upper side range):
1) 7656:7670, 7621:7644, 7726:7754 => 1.0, 13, 11.9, 12.3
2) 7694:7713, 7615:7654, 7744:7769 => 1.1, 13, 11.8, 12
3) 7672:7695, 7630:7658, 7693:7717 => 0.2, 12.9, 12.1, 11.8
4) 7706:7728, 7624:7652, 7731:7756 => 0.5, 13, 12.1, 12.3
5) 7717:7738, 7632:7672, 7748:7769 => -0.3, 12.5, 12.3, 12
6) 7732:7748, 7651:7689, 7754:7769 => -0.5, 12.1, 12.4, 12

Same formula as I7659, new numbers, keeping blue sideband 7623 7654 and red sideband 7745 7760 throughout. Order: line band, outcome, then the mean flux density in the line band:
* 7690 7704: 0.8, 11.8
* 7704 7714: 0.4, 11.9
